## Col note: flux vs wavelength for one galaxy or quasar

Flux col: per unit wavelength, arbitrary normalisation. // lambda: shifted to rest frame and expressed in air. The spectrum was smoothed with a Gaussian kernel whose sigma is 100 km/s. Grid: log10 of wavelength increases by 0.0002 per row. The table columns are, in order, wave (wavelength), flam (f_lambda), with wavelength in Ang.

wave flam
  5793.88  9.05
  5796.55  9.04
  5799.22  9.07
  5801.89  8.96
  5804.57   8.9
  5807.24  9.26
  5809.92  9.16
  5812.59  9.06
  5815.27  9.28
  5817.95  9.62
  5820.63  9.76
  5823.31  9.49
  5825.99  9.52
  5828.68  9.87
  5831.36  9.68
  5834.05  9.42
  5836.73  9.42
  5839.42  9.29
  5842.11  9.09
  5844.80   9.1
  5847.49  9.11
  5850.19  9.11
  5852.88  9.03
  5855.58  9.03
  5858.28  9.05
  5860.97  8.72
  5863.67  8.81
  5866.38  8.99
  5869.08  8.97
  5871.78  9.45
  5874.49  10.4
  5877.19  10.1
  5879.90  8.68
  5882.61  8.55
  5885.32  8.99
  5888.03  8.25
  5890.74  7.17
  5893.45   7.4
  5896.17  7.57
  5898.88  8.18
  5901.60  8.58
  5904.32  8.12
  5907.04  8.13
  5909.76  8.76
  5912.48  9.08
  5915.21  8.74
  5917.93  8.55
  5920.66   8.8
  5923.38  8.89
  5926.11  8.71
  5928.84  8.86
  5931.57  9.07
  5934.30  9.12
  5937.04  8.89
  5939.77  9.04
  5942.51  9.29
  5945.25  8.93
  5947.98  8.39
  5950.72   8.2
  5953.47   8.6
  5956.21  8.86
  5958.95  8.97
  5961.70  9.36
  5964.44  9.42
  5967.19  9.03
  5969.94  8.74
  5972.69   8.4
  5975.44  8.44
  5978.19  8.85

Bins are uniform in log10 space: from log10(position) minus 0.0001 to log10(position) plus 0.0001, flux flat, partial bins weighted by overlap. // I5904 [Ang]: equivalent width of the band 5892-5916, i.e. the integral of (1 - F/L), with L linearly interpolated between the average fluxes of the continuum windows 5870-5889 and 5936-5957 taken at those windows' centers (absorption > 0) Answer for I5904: 2.1 Ang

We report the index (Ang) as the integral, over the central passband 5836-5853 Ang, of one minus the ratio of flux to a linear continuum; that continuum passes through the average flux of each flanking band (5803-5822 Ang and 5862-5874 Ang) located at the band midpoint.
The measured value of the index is 0.1 Ang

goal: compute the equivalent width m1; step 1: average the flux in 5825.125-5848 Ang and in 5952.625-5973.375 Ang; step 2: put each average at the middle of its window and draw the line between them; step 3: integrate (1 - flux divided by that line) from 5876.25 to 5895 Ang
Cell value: 1.7 Ang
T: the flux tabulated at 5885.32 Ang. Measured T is 8.99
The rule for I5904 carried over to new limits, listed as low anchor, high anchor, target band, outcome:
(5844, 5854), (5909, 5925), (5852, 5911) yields 1.9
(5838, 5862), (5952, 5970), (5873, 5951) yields 3.1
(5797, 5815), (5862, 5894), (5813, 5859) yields -1.8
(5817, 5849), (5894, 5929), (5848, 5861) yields 0.2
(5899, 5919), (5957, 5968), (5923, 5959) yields 0.3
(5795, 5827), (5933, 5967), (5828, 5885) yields -0.5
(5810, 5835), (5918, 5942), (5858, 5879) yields -0.1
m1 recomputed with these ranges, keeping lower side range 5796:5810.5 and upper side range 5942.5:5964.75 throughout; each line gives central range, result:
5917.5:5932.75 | 0.10 Ang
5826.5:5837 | -0.69 Ang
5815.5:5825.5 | -0.60 Ang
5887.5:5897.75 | 1.58 Ang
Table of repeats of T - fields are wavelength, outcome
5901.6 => 8.58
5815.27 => 9.28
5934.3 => 9.12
